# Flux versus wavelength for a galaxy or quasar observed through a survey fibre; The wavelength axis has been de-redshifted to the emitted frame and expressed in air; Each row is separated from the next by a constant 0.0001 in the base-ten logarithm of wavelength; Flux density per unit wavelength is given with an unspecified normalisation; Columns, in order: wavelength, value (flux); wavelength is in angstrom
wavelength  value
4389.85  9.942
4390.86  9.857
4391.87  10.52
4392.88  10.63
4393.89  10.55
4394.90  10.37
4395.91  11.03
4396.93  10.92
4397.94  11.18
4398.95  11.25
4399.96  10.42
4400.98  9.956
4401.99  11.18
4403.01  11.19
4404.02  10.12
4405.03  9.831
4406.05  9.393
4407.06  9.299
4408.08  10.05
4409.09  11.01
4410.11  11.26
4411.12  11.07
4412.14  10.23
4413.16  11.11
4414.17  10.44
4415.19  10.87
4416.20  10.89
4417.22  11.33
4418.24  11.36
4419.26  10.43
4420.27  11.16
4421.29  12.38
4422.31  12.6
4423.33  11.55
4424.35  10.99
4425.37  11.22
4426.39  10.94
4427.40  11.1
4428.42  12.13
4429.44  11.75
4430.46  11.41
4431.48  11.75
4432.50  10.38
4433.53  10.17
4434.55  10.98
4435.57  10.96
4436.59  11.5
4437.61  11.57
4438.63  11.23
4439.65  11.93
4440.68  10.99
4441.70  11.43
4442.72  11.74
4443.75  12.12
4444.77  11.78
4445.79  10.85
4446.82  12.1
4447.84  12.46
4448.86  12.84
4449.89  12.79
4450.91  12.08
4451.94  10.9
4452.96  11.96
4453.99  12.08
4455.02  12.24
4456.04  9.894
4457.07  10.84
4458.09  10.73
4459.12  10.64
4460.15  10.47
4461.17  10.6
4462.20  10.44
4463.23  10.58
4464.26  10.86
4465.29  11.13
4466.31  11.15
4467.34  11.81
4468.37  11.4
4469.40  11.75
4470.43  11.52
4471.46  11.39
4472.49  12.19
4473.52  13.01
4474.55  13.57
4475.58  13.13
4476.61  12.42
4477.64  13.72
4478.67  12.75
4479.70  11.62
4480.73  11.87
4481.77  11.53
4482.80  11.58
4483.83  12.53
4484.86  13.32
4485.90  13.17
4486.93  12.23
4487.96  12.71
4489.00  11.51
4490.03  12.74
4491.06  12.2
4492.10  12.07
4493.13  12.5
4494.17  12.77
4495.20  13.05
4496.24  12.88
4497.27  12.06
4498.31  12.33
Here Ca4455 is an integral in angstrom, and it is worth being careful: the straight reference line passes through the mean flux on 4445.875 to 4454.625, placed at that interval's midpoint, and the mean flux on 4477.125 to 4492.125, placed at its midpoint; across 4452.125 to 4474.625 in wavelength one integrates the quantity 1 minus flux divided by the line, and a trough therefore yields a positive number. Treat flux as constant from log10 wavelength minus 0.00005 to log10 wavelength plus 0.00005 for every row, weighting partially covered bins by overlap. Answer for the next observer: 1.60 angstrom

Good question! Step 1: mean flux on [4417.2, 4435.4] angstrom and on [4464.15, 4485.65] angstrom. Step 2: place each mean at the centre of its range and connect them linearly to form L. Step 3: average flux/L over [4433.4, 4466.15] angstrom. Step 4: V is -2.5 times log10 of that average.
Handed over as 0.033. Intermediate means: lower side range 11.3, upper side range 12.1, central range 11.4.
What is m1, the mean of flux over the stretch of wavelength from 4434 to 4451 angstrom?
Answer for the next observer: 11.7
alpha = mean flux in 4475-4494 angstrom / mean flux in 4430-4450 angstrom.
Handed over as 1.1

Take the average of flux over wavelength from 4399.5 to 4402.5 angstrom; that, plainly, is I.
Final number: 10.5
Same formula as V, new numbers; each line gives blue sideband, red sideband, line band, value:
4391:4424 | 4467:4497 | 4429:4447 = 0.01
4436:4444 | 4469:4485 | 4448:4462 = 0.04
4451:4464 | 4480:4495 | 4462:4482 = -0.03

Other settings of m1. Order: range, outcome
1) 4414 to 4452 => 11.5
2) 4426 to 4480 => 11.6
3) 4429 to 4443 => 11.3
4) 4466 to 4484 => 12.2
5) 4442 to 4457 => 11.8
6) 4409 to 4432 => 11.3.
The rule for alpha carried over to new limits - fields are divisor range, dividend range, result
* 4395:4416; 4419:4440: 1.07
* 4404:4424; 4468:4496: 1.14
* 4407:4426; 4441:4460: 1.05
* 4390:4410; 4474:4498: 1.20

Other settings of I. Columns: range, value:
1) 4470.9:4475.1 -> 12.5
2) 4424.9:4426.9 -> 11.1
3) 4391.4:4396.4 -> 10.6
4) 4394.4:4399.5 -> 11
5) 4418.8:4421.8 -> 11.4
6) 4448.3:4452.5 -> 12.2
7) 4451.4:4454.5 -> 11.6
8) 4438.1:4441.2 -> 11.4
